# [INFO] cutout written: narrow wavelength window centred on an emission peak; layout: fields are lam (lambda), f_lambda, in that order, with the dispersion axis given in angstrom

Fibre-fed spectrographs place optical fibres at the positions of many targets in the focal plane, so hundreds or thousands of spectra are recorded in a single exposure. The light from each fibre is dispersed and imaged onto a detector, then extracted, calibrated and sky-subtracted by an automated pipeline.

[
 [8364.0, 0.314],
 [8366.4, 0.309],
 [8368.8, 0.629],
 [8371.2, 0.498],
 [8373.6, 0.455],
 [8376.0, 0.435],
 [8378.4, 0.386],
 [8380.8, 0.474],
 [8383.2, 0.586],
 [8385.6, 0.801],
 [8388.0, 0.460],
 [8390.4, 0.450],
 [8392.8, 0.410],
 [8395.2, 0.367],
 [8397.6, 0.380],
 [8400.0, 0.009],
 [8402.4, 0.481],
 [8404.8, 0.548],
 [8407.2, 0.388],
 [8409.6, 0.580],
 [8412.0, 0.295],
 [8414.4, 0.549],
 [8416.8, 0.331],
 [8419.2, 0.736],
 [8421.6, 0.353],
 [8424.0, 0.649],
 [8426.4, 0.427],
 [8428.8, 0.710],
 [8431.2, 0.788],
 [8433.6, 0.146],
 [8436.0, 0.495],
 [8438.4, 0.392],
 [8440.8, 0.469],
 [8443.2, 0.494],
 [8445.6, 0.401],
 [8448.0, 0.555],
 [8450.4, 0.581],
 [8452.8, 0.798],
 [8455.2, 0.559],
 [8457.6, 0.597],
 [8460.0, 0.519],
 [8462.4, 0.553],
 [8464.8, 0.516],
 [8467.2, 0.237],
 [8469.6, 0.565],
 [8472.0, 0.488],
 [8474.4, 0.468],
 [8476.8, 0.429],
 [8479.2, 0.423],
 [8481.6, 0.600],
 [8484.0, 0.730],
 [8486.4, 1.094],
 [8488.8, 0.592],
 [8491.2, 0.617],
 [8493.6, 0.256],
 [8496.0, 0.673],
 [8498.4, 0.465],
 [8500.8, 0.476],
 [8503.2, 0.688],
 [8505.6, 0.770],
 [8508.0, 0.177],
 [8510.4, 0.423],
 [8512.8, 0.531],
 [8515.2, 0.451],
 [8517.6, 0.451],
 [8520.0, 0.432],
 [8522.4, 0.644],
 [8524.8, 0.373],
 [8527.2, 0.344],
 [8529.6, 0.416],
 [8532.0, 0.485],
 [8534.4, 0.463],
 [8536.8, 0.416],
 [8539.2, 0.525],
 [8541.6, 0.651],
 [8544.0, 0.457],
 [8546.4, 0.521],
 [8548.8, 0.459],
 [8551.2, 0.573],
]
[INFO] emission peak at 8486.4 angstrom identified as [S II]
